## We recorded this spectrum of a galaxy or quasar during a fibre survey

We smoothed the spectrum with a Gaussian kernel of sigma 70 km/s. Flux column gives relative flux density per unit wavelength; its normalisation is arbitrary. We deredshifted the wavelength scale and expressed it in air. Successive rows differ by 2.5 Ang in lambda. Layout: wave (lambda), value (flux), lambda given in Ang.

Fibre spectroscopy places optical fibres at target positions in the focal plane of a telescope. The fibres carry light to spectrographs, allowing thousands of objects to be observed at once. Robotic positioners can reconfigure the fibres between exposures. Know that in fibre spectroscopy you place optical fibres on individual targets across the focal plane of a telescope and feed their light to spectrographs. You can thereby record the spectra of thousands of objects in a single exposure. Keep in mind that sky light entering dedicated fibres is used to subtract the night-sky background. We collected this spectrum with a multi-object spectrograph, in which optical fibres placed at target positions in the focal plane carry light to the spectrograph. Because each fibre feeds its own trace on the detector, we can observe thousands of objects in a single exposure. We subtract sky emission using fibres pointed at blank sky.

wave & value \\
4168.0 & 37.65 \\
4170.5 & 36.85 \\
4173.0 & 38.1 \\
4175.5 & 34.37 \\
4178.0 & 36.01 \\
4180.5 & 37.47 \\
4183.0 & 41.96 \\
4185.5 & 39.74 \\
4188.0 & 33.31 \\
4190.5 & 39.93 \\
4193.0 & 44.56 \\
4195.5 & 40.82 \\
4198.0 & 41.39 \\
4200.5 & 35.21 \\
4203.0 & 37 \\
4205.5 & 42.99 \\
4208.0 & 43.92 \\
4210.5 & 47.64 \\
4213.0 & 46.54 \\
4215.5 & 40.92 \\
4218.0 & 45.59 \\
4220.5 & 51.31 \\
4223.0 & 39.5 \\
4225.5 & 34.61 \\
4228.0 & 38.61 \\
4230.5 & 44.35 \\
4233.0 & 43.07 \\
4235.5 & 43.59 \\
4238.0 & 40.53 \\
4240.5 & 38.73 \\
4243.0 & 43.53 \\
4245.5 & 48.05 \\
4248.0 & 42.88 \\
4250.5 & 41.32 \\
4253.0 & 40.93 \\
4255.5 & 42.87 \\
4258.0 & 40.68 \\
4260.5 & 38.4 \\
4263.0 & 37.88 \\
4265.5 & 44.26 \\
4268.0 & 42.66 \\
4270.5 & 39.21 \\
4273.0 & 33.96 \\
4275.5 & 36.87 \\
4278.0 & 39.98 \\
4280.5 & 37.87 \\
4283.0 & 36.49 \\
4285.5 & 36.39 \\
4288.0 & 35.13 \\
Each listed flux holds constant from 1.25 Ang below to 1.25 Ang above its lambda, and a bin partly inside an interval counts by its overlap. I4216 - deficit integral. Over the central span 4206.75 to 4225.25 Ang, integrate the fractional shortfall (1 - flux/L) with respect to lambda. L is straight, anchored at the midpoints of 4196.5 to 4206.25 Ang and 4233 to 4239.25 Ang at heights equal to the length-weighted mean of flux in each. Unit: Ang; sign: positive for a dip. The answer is -1.9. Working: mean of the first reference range 39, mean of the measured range 44.5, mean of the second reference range 42.3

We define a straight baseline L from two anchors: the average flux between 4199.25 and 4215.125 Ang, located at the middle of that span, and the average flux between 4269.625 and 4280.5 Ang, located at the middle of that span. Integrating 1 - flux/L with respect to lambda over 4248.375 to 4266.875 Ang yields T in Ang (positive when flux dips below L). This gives -1.1 Ang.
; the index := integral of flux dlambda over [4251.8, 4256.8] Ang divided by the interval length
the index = 41.9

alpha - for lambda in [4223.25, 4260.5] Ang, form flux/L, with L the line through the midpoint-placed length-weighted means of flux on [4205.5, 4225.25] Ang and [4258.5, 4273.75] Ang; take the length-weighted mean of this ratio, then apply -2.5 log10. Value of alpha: 0.01 mag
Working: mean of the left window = 44.4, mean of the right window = 39.6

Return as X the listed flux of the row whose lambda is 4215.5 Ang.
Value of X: 40.92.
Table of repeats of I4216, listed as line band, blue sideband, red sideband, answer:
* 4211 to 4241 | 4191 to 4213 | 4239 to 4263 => -0.50 Ang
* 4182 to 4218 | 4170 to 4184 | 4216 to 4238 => -1.41 Ang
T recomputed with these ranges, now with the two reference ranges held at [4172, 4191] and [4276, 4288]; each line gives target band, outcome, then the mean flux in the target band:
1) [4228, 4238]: -1.4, 42.6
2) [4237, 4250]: -1.8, 42.7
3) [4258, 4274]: -0.9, 39.6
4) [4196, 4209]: -0.9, 40.1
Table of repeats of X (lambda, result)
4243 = 43.53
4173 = 38.1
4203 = 37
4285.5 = 36.39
